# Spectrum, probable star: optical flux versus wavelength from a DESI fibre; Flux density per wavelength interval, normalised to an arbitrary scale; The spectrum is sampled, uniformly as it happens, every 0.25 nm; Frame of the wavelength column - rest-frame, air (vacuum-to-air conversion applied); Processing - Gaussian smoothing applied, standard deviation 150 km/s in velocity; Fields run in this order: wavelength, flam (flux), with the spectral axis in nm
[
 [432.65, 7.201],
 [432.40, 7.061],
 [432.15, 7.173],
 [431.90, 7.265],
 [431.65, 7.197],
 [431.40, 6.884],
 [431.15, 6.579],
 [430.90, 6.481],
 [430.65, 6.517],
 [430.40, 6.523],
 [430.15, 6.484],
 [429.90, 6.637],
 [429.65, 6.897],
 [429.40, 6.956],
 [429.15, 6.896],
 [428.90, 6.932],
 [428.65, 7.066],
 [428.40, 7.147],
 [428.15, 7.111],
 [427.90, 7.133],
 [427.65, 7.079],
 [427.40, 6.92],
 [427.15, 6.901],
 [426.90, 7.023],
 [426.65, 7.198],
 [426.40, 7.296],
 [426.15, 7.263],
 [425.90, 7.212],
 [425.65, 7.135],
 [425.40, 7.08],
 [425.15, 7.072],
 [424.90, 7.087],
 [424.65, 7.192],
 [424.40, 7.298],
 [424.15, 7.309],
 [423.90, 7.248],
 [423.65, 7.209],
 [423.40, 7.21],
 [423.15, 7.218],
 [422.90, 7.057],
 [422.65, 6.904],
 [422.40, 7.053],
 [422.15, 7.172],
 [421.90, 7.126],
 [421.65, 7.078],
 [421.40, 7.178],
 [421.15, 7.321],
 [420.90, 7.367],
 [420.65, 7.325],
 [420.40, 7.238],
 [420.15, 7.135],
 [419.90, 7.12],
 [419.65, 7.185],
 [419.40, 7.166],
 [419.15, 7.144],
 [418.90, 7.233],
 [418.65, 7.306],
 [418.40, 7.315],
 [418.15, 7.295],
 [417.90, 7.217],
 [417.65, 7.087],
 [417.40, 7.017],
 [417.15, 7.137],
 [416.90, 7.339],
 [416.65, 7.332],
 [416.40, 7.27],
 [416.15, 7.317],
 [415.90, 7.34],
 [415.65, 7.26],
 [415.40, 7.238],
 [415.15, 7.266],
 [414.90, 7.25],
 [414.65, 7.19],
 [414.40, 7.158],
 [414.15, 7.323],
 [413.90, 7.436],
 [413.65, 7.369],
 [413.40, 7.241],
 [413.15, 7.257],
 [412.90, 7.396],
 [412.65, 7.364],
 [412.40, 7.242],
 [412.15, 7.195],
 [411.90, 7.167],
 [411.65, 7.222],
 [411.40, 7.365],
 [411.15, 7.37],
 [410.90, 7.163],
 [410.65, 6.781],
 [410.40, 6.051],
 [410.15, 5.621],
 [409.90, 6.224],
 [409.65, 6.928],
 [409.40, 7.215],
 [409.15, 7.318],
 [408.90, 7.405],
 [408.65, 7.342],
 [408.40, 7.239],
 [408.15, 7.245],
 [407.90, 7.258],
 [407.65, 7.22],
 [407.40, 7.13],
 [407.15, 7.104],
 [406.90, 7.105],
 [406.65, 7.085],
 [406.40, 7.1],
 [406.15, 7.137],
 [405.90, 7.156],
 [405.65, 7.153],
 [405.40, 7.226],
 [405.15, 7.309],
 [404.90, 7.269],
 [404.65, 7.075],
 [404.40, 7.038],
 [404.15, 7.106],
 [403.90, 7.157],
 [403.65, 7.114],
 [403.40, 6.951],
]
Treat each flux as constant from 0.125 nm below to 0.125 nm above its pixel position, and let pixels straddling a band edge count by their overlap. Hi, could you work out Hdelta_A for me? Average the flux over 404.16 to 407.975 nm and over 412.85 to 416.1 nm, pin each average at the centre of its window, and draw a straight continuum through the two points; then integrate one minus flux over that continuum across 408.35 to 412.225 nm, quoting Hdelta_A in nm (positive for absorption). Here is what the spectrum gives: 0.14 nm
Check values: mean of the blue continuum 7.15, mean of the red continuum 7.28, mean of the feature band 6.97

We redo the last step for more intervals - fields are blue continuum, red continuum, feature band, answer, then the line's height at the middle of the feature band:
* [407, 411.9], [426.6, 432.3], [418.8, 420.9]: -0.07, 6.96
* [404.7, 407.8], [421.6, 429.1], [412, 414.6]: -0.05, 7.15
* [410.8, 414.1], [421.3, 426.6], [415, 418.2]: 0.00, 7.25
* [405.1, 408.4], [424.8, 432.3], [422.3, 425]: -0.06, 7.02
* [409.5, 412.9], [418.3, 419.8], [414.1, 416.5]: -0.06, 7.08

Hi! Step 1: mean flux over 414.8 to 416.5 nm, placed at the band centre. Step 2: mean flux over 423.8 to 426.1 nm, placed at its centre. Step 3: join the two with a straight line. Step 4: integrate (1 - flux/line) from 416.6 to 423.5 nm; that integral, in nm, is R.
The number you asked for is 0.044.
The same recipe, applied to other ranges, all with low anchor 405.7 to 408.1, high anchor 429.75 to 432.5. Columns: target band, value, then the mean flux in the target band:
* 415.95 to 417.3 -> -0.052 nm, 7.28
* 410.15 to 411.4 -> 0.056 nm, 6.77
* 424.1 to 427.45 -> -0.130 nm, 7.14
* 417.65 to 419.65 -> -0.071 nm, 7.23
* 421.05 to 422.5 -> -0.046 nm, 7.15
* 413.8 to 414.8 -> -0.033 nm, 7.27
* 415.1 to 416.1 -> -0.037 nm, 7.28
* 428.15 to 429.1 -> -0.029 nm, 7.04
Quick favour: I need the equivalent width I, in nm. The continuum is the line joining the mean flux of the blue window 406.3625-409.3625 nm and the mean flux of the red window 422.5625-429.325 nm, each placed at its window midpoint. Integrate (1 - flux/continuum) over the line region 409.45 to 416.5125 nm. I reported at 0.08 nm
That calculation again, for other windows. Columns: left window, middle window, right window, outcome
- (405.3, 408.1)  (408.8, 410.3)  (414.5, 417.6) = 0.09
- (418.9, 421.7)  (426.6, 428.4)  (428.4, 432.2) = -0.03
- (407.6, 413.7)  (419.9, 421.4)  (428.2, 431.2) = -0.07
